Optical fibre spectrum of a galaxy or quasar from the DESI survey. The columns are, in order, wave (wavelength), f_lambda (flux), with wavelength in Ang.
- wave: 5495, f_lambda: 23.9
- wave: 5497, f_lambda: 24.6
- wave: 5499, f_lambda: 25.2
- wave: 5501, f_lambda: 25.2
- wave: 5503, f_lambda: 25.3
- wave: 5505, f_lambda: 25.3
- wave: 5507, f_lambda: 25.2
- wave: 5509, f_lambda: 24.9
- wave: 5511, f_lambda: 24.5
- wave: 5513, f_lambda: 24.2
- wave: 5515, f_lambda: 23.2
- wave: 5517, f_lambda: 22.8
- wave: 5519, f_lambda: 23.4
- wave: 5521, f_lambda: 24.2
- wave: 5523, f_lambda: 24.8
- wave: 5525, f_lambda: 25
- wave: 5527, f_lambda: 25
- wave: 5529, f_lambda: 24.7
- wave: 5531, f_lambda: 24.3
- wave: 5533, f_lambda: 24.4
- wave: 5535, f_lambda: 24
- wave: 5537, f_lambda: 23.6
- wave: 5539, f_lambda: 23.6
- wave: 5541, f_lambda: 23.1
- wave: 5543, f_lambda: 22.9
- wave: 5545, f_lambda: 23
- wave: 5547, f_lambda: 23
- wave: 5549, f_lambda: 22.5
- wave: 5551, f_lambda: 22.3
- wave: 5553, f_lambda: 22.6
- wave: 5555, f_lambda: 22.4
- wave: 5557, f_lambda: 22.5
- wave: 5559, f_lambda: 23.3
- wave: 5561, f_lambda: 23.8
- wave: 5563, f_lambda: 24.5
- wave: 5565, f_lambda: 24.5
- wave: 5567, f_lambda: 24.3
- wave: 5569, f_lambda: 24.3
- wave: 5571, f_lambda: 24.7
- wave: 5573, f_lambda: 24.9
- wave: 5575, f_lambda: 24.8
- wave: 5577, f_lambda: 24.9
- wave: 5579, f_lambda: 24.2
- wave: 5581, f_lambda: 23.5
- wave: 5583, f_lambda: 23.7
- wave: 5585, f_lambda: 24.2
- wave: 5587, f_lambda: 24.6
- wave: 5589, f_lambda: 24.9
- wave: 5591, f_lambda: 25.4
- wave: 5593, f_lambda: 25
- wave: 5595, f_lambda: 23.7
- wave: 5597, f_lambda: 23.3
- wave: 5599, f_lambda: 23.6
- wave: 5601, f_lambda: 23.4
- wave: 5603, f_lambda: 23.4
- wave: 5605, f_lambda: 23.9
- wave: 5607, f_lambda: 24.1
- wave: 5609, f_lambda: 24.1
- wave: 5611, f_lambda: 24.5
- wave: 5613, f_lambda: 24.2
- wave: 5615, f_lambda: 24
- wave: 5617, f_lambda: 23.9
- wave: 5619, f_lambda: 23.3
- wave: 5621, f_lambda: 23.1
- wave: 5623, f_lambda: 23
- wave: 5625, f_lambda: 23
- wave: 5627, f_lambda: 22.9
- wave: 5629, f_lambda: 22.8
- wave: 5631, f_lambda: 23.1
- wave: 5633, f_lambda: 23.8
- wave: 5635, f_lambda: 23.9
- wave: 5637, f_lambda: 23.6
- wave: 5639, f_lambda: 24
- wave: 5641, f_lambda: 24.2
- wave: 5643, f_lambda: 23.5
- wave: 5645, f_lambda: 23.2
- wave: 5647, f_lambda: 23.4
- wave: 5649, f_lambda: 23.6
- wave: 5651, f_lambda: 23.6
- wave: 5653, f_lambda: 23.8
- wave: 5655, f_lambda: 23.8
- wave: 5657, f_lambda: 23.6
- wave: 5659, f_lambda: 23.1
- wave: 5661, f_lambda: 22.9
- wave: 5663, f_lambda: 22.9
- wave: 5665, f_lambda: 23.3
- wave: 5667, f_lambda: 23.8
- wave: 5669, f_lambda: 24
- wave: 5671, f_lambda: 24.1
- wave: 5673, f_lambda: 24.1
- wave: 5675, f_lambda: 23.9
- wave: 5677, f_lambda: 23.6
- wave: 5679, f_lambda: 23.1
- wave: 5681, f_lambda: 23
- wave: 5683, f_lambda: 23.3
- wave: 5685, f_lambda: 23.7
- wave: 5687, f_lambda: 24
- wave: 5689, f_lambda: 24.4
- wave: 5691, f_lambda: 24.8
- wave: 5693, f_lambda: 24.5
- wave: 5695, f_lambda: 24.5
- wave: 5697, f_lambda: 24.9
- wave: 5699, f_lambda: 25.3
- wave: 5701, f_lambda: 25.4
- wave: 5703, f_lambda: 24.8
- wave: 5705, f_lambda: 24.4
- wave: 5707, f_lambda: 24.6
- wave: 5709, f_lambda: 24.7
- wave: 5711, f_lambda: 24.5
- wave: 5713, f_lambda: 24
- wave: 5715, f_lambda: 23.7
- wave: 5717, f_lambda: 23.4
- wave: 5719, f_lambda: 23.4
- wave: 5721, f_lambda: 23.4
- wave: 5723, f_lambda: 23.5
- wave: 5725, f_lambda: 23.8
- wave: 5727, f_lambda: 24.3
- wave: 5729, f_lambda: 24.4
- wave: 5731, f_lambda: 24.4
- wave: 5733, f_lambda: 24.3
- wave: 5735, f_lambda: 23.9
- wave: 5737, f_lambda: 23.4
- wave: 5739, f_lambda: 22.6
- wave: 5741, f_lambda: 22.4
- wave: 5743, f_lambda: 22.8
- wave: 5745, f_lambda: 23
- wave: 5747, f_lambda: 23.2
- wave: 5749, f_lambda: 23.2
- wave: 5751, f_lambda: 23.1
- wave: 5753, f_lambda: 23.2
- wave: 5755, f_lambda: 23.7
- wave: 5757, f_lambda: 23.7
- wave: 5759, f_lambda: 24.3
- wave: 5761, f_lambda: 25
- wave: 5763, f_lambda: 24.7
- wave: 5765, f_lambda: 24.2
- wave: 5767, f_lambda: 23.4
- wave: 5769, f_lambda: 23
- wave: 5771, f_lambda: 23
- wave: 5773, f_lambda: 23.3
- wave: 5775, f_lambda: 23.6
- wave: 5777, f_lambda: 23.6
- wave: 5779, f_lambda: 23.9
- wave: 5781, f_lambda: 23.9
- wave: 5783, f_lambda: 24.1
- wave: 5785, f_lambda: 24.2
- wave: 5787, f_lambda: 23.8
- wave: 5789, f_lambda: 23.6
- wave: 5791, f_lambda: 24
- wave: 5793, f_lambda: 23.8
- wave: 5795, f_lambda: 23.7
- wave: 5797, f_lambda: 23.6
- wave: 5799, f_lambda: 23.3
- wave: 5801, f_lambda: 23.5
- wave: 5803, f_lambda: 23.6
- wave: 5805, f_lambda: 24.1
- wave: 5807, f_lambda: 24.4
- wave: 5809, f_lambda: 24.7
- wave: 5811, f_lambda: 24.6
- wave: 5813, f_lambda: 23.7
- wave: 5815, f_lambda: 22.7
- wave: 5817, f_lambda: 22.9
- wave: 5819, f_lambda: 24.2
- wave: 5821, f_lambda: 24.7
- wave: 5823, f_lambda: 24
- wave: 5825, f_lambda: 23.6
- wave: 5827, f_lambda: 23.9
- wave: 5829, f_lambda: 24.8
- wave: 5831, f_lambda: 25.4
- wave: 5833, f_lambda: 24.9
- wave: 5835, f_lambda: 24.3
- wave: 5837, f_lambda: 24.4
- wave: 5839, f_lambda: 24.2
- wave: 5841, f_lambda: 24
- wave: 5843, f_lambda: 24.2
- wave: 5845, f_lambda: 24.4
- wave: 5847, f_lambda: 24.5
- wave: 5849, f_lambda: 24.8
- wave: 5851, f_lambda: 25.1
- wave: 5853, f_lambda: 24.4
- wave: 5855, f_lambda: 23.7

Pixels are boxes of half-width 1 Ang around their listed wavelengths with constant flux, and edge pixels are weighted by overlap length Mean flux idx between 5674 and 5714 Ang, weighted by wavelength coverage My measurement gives 24.3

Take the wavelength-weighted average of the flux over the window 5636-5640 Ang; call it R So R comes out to 23.8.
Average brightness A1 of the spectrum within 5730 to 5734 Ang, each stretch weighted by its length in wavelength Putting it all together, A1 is 24.4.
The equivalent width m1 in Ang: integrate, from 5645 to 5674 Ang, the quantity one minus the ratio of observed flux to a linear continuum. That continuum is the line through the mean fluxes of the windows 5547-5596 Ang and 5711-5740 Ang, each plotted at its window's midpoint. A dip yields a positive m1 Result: 0.4 Ang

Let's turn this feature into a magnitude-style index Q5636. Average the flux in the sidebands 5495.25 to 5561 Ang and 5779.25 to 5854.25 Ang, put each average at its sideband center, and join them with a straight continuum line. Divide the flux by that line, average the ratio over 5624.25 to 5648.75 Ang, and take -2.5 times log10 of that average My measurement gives 0.02 mag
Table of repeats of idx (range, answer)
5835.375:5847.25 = 24.3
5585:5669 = 23.7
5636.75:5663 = 23.5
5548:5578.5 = 23.8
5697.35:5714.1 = 24.7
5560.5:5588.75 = 24.4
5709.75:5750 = 23.6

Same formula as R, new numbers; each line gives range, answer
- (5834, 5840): 24.3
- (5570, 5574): 24.8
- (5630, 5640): 23.7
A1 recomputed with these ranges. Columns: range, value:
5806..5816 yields 24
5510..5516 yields 24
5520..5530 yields 24.7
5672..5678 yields 23.9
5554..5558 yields 22.4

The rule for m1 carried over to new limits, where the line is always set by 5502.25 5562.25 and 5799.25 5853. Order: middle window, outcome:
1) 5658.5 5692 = 0.47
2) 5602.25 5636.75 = 0.47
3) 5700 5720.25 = -0.20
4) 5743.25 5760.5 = 0.47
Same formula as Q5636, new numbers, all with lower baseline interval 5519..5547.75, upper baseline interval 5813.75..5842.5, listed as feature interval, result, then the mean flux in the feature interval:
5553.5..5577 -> 0.00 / 24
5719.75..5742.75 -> 0.02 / 23.6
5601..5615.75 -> 0.00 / 24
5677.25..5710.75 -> -0.01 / 24.3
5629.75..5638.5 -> 0.02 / 23.6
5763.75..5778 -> 0.03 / 23.5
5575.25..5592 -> -0.02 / 24.4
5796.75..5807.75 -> 0.02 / 23.7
